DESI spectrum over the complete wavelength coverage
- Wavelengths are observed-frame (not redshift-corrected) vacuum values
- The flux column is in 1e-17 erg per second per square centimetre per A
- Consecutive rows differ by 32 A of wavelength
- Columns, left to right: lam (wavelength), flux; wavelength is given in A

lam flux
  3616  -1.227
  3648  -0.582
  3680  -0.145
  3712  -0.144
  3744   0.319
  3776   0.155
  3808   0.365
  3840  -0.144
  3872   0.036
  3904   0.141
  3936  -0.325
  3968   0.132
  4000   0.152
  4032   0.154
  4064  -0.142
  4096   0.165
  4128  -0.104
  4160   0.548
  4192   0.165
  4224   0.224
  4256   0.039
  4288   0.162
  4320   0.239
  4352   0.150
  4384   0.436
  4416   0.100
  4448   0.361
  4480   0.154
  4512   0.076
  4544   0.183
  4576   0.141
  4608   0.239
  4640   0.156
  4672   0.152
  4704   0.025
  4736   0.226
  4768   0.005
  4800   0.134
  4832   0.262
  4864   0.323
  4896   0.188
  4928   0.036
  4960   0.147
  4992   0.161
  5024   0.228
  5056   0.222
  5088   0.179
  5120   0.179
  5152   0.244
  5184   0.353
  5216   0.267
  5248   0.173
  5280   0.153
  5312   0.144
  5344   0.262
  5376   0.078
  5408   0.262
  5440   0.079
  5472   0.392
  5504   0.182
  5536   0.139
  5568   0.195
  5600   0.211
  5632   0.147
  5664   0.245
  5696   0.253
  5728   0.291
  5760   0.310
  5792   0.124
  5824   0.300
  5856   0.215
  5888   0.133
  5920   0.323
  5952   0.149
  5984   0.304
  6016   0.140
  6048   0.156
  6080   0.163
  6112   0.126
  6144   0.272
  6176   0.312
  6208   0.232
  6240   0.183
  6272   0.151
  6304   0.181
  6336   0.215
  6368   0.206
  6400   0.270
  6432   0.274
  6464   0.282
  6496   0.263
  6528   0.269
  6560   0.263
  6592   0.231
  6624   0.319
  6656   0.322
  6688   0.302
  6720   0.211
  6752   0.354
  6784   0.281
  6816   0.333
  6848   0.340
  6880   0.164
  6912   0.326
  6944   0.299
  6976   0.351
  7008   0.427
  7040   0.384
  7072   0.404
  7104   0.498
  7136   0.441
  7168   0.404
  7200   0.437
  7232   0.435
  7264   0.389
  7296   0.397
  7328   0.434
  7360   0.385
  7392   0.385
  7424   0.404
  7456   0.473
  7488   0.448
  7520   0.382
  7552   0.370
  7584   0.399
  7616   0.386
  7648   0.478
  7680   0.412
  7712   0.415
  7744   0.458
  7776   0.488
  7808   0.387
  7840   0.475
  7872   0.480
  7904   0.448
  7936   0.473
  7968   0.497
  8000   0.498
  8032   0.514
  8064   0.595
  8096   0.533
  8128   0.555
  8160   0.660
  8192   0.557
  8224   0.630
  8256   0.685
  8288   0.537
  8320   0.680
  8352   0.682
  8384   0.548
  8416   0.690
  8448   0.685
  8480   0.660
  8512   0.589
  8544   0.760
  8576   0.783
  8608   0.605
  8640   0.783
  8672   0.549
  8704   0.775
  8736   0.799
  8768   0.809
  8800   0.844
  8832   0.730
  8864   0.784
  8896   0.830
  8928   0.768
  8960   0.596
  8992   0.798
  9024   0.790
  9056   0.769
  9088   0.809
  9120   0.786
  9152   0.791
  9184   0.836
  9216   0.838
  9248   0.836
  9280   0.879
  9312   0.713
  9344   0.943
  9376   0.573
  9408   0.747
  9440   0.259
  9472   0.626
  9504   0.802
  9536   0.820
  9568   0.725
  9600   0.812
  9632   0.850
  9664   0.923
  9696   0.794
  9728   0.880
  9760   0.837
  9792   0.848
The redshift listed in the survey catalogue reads 1.19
